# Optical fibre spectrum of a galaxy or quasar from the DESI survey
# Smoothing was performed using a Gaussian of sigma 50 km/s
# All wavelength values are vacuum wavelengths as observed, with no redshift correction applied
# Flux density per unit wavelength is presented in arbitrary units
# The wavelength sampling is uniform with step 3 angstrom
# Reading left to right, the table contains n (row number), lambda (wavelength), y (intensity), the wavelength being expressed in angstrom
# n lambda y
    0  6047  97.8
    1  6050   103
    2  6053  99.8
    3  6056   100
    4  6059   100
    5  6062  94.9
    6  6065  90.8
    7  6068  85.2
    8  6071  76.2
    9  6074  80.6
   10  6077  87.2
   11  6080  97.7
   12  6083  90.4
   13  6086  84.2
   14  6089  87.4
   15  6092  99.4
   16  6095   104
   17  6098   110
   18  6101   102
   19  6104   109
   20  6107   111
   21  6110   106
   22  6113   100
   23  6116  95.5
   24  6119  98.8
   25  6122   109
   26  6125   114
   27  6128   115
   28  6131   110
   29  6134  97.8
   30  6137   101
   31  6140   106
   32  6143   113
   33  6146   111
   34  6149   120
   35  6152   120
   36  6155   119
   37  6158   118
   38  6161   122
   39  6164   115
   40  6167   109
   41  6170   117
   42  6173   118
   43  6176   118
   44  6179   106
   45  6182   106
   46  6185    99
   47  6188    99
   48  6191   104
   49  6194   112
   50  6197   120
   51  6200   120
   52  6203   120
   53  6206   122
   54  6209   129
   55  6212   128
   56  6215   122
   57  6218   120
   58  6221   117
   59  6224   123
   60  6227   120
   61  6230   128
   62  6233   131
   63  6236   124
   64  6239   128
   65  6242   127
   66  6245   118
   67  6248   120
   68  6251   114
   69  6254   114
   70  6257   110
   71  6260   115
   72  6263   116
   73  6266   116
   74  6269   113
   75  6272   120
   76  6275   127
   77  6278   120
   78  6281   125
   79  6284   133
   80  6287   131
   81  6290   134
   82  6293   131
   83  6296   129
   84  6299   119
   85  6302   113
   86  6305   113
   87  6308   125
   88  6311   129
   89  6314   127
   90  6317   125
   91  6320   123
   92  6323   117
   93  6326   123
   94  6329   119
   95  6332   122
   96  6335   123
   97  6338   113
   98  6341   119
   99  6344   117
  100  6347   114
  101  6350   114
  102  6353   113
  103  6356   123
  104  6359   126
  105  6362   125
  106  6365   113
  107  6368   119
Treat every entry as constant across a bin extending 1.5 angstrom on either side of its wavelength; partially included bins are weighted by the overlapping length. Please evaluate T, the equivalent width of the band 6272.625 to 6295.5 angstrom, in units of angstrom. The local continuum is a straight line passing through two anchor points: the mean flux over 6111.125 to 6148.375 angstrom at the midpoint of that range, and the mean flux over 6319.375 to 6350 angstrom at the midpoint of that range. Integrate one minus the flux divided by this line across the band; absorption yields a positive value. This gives -2.5 angstrom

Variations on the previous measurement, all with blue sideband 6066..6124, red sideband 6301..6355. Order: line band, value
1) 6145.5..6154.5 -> -1.4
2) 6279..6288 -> -1.1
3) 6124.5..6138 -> -1.0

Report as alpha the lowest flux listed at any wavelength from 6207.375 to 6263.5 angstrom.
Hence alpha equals 110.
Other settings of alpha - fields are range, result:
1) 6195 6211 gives 120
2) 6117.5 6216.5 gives 97.8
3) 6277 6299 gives 119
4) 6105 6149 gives 95.5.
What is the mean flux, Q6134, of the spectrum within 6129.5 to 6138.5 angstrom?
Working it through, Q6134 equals 103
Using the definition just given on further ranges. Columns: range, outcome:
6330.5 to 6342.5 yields 119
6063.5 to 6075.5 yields 83.2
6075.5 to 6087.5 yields 89.9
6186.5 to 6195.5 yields 105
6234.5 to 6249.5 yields 123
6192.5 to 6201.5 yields 117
